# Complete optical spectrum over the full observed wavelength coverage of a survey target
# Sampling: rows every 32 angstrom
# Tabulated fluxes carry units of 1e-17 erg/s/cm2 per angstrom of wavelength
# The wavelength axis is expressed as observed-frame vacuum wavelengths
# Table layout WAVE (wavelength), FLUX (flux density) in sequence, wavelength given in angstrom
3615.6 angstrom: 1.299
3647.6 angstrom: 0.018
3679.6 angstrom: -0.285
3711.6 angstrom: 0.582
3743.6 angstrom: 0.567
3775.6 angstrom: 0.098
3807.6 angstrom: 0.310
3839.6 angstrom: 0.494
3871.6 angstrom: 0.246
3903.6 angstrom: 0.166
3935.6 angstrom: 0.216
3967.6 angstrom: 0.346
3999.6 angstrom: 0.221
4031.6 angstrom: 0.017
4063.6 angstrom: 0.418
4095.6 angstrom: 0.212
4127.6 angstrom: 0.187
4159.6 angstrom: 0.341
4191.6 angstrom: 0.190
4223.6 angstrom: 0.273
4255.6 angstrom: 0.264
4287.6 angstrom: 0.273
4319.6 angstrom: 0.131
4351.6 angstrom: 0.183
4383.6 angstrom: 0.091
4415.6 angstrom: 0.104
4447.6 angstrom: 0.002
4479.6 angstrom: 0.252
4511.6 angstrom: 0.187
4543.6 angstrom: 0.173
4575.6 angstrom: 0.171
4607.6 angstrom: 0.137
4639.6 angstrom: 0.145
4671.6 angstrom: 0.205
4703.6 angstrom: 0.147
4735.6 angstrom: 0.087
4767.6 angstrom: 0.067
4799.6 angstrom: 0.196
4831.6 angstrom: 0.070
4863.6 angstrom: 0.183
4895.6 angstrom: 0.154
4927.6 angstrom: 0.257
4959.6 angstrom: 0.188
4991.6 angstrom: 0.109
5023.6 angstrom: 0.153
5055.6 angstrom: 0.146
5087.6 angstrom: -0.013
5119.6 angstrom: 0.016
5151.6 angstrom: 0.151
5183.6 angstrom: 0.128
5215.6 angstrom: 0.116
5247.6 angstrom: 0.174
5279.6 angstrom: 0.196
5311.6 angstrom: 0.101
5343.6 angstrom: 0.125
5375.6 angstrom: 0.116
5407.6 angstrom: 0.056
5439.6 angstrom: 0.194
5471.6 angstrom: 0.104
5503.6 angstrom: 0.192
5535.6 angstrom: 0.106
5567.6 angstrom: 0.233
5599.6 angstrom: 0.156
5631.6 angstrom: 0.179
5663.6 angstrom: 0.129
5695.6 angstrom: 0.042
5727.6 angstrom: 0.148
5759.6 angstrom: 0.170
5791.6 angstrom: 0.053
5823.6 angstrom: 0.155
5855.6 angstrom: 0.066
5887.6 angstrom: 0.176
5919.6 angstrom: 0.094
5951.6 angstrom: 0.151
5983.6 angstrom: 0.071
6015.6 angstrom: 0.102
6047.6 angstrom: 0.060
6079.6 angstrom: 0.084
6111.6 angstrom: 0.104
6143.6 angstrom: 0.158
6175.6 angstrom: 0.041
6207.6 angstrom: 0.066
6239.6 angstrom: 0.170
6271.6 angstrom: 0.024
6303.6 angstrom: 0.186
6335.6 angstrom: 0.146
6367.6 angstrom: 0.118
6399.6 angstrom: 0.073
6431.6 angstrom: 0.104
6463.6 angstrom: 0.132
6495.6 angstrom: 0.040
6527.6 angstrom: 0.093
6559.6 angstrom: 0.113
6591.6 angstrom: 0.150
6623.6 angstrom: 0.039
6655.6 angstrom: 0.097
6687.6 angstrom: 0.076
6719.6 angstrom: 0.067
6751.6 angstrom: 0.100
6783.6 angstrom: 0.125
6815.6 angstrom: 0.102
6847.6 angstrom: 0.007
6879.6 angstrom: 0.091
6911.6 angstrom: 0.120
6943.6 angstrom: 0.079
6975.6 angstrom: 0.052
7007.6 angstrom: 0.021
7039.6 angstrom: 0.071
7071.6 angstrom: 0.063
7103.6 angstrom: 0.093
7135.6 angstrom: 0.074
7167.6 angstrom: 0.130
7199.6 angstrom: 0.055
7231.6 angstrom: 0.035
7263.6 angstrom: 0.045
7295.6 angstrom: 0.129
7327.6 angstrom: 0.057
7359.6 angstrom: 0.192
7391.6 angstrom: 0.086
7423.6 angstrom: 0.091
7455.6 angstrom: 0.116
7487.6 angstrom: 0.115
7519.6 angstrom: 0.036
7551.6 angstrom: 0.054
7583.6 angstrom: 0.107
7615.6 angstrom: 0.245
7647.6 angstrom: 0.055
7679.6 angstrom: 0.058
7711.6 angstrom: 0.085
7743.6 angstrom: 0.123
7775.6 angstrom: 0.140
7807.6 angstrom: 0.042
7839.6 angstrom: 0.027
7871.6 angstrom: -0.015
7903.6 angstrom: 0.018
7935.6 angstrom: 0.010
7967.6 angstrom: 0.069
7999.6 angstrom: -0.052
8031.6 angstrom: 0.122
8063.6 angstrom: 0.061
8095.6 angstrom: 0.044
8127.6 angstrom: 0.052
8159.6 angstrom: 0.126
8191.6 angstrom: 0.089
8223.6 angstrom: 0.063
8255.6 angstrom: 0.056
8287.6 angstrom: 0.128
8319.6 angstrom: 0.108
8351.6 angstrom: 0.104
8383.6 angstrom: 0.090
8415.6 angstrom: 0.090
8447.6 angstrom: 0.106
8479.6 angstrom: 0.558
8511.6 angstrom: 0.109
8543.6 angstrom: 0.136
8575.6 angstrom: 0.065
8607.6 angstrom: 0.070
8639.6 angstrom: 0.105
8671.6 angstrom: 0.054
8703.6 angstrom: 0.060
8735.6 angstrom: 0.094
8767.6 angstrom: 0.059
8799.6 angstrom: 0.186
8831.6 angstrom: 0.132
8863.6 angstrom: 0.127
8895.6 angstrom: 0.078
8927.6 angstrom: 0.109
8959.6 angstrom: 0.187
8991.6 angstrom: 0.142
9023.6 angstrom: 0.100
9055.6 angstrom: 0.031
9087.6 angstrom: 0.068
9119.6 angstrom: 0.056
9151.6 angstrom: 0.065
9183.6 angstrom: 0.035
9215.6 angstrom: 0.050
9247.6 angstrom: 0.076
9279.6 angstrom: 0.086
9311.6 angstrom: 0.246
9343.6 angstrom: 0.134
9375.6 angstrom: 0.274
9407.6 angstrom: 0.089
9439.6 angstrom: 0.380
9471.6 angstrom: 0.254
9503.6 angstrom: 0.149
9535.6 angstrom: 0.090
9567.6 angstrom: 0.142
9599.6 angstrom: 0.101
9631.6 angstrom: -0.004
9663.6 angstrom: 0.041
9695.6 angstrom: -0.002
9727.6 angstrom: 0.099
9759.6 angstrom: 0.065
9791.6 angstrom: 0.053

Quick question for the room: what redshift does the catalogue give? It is 1.273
